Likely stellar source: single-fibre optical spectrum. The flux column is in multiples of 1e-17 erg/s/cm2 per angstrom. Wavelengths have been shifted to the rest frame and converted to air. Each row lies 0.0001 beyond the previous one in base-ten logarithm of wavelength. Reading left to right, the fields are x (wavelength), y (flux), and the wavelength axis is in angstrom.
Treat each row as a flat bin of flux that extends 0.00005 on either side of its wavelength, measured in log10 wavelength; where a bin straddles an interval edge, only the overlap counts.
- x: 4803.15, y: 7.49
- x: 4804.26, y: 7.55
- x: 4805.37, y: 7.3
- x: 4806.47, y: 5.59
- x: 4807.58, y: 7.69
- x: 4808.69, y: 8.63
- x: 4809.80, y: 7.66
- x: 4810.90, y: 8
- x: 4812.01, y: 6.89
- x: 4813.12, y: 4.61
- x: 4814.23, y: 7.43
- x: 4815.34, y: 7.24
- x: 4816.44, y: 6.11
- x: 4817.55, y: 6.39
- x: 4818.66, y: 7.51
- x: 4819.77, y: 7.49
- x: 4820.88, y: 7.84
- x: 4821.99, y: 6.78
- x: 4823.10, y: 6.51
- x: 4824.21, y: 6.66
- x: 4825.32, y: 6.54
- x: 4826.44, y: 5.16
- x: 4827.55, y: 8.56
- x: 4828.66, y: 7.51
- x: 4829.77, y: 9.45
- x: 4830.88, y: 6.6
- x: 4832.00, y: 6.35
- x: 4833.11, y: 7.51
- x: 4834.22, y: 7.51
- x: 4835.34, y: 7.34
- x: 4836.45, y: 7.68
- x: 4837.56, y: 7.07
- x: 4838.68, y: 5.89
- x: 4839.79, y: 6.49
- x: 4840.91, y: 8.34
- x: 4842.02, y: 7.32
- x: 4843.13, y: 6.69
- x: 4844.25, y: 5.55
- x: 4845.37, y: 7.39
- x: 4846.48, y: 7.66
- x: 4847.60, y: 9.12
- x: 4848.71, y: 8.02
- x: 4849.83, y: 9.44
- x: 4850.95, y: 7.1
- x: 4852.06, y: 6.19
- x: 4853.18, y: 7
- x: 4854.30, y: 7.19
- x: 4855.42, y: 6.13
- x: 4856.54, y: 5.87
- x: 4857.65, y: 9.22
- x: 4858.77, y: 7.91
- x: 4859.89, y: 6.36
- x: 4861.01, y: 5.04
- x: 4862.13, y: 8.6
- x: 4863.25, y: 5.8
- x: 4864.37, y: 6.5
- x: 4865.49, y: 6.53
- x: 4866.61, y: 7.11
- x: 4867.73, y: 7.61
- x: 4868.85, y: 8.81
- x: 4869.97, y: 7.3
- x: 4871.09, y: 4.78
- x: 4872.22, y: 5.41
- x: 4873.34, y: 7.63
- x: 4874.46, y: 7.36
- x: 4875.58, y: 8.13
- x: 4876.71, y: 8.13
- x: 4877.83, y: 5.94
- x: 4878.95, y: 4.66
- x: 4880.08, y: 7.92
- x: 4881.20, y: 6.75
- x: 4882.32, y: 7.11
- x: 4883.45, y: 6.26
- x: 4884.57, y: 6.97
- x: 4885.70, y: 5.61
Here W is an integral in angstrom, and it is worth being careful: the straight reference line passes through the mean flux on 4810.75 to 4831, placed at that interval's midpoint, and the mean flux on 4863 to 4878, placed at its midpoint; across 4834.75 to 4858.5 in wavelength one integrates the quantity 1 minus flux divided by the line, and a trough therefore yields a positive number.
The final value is -1.0 angstrom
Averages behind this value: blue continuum 7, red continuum 6.98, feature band 7.28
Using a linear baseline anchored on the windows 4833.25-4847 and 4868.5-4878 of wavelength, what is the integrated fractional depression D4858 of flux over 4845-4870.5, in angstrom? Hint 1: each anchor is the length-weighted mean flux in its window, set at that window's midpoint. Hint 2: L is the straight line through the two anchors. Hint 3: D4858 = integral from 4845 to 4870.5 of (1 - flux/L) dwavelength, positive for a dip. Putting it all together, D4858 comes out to -0.8 angstrom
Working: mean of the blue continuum 7.09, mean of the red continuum 7.06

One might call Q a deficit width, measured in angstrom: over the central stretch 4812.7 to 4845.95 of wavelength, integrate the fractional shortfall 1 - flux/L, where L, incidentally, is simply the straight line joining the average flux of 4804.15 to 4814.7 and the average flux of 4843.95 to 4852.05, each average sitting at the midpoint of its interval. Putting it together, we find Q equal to 1.9 angstrom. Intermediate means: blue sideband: 7.11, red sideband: 7.72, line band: 7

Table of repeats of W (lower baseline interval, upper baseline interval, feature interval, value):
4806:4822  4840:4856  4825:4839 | 0.0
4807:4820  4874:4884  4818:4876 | -1.0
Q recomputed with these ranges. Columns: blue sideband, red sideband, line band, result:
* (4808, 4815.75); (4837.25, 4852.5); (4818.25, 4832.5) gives 0.2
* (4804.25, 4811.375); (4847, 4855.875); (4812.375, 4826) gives 1.4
